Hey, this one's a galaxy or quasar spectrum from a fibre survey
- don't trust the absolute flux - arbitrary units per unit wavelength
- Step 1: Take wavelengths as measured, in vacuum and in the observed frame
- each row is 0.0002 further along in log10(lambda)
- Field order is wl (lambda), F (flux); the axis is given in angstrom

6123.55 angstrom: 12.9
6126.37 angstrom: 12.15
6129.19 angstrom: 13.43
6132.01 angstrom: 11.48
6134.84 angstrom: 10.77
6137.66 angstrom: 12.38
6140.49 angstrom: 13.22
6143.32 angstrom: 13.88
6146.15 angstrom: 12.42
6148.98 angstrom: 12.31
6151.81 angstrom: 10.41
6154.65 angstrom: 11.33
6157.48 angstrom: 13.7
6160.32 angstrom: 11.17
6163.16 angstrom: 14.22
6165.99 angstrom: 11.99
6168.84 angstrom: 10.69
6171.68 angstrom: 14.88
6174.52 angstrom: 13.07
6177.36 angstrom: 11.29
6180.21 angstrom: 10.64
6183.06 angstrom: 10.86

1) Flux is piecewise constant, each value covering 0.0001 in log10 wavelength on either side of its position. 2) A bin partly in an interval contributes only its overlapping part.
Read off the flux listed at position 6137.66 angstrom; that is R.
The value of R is 12.38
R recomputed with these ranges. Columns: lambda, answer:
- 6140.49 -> 13.22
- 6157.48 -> 13.7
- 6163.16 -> 14.22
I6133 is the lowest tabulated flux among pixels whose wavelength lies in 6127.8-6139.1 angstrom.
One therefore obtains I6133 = 10.77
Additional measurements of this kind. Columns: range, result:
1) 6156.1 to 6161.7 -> 11.17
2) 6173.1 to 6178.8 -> 11.29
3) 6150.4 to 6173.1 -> 10.41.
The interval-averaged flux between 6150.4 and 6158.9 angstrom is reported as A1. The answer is 11.8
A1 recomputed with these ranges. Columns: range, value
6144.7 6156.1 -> 11.6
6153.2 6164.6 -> 12.6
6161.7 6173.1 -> 12.9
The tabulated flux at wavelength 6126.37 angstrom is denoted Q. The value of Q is 12.15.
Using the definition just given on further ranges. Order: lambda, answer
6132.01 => 11.48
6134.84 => 10.77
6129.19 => 13.43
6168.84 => 10.69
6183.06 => 10.86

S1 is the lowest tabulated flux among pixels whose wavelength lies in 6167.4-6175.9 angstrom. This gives 10.69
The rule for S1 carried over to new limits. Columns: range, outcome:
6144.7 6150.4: 12.31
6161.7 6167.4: 11.99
